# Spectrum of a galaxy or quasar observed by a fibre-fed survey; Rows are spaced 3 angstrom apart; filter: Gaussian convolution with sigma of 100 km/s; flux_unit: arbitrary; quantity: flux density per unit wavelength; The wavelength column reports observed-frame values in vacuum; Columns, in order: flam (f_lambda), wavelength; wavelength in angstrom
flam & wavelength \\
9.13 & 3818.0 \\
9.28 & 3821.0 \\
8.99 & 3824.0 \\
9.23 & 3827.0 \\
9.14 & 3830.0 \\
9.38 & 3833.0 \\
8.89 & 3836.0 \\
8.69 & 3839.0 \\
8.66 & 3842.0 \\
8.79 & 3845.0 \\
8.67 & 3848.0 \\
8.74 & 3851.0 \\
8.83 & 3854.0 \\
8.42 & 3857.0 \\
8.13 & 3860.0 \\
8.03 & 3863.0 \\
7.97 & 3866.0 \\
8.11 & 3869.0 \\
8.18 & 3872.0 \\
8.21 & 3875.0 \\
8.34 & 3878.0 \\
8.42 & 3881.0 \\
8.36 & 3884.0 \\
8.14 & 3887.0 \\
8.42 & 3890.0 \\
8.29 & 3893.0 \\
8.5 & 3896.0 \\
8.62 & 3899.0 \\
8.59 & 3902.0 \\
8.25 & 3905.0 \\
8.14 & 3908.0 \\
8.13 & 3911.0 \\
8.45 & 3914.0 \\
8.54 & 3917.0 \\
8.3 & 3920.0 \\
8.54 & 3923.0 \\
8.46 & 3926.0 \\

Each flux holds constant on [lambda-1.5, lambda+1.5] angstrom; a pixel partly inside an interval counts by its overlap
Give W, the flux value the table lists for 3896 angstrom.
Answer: 8.5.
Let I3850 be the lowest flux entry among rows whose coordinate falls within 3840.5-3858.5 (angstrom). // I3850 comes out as 8.42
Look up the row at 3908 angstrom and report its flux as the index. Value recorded 8.14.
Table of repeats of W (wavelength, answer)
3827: 9.23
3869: 8.11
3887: 8.14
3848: 8.67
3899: 8.62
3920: 8.3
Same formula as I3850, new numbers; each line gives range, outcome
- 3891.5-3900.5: 8.29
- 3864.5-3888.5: 7.97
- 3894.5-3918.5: 8.13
